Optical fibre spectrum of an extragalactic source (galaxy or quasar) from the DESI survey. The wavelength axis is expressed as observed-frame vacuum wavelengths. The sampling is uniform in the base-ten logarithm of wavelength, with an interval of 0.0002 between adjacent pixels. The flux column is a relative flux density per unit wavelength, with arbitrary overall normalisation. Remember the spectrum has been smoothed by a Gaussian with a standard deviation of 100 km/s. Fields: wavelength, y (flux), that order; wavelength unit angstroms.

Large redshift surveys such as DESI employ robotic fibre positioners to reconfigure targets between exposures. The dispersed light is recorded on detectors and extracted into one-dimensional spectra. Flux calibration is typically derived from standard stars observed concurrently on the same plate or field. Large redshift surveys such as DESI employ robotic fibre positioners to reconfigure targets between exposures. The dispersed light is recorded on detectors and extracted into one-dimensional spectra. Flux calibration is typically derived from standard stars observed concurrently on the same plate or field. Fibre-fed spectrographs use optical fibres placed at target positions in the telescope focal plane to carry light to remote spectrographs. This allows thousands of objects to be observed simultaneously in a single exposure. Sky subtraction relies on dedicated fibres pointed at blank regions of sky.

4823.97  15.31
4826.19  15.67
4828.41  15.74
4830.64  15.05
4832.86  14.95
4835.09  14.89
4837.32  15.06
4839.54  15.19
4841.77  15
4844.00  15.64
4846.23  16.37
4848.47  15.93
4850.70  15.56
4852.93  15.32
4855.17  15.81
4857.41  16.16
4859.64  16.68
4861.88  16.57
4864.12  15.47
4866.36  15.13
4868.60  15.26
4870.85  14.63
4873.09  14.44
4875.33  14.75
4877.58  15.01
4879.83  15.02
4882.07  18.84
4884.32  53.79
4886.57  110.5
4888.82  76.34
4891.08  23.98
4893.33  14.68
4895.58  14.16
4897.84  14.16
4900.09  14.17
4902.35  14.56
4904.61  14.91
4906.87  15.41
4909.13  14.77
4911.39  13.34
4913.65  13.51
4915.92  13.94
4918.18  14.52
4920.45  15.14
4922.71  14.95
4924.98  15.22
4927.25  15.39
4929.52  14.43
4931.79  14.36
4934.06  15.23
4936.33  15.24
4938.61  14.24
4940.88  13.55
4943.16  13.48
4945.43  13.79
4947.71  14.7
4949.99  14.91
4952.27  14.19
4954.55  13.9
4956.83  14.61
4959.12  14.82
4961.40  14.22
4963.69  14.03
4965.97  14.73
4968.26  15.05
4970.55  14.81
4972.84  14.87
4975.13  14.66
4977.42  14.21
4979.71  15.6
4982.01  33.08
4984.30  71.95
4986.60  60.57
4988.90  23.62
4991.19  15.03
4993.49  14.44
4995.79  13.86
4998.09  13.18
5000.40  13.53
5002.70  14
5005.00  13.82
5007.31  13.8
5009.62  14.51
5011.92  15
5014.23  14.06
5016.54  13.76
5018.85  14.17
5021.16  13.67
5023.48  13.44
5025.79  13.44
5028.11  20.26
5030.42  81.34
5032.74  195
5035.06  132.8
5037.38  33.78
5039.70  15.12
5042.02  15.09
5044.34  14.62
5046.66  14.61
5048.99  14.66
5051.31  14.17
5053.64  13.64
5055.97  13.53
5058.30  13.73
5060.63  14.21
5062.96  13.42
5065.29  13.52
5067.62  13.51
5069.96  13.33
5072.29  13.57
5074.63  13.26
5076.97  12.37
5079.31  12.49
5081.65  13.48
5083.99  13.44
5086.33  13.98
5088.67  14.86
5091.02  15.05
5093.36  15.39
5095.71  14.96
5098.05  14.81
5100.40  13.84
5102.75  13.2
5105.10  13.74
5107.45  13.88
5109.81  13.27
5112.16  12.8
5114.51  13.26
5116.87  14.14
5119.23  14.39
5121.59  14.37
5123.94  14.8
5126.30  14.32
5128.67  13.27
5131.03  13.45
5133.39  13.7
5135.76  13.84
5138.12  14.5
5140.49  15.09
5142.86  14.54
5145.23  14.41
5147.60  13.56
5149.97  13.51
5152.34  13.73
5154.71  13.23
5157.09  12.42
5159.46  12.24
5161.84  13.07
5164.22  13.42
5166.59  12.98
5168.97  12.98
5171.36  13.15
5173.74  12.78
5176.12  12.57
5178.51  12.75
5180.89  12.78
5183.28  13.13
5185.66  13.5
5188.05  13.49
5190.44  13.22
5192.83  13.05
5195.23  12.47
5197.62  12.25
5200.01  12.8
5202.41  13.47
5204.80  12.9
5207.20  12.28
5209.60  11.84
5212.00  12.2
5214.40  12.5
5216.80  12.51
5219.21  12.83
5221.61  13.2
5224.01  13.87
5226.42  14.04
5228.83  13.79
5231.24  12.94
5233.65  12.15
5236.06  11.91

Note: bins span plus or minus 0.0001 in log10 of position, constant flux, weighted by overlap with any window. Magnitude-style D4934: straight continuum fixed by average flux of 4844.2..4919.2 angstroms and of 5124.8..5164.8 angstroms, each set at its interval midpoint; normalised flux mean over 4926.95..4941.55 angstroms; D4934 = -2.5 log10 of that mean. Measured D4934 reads 0.33 mag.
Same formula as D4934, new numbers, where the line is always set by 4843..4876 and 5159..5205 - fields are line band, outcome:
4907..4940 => 0.034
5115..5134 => -0.048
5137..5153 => -0.074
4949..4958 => 0.032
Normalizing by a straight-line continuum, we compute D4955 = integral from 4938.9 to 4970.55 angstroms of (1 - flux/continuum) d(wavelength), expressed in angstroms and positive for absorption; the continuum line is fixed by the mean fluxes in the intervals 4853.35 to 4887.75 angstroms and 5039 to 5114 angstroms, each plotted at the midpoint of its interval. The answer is 9.1 angstroms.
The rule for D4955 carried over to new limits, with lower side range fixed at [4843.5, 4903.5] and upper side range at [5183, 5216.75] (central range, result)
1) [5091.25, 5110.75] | 2.08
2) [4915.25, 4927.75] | 3.86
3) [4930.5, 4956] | 7.96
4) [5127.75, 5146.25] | 0.79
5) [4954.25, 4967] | 3.69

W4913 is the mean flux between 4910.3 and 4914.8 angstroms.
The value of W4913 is 13.4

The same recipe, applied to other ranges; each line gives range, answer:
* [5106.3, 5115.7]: 13.3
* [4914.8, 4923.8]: 14.6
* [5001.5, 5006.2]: 13.9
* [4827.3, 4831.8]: 15.4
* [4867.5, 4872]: 14.9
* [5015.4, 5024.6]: 13.8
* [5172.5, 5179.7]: 12.7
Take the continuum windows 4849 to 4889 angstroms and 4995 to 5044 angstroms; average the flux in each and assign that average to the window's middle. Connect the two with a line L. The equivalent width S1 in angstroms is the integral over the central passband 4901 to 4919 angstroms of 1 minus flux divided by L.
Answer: 8.48 angstroms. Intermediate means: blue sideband 25.1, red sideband 32.6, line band 14.4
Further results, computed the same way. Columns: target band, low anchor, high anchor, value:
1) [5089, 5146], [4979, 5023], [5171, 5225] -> 7.18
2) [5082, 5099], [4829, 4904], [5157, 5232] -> 1.12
